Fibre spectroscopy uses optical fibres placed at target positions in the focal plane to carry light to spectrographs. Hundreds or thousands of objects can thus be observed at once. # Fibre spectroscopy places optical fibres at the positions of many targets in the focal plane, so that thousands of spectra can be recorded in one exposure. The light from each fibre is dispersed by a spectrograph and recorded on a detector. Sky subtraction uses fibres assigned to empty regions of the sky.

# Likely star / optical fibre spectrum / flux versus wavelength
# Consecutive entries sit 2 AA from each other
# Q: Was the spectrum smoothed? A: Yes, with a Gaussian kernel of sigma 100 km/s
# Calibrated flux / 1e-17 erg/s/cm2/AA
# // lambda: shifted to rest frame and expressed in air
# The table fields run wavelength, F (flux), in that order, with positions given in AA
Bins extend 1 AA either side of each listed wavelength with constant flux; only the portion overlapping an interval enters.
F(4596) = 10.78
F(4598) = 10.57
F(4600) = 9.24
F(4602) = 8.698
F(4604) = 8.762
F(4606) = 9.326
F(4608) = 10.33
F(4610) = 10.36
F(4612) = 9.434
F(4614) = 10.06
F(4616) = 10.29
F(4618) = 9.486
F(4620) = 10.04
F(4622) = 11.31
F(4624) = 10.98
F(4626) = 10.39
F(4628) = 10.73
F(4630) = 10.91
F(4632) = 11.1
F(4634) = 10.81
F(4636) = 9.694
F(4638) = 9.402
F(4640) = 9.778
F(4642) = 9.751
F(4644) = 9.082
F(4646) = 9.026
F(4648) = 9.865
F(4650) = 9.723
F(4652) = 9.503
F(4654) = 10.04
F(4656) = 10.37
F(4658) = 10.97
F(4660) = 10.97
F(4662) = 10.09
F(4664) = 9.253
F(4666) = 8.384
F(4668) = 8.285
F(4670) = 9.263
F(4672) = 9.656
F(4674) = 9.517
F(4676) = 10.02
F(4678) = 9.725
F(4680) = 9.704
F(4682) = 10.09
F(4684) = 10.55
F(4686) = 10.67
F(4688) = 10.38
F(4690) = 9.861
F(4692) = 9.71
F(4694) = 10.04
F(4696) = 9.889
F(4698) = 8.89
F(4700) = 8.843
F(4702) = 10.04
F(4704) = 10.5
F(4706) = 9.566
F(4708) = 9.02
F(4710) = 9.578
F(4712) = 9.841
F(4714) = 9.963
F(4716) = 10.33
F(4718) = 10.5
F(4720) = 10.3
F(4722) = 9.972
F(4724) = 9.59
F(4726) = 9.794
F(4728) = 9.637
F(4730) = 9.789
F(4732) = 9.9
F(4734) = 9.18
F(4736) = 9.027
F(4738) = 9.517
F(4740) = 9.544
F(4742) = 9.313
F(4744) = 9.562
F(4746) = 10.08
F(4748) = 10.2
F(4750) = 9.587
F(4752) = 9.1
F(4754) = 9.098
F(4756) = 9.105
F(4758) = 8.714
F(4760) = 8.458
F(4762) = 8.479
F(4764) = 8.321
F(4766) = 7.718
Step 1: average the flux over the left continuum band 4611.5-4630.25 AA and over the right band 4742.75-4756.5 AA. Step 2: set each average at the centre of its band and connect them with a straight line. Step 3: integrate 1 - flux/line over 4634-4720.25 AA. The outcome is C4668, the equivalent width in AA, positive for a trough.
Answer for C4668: 1.8 AA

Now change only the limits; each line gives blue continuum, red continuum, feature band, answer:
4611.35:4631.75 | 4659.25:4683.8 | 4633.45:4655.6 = 0.8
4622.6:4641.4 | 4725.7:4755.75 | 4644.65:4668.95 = 1.2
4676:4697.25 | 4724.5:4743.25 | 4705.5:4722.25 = -0.3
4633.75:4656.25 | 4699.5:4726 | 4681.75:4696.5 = -0.5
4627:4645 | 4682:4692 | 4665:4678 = 1.3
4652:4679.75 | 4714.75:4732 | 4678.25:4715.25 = 0.1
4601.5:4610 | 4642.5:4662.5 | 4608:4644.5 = -2.1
